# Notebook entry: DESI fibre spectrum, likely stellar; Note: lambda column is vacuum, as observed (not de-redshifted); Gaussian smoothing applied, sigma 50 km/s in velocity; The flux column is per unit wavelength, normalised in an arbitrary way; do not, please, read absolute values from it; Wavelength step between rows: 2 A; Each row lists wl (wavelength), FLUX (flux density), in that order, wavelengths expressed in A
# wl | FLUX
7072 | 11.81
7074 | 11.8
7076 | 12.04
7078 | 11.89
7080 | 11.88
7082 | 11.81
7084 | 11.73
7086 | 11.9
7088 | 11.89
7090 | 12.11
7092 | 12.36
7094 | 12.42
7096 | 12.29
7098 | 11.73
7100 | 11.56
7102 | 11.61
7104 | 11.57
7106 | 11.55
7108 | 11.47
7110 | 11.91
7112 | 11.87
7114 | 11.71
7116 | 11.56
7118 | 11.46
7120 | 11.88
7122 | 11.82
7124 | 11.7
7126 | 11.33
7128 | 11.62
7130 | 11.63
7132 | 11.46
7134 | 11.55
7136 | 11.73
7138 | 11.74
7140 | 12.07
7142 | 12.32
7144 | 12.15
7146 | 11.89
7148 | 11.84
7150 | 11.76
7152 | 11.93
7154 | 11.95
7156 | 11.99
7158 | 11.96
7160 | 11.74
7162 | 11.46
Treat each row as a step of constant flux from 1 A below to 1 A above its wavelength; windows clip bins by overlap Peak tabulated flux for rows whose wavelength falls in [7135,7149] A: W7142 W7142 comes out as 12.32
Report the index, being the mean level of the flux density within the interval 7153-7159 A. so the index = 12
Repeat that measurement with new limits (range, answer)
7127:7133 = 11.6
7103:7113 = 11.7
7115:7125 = 11.7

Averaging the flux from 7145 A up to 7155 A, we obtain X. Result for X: 11.9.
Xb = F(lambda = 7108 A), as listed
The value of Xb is 11.47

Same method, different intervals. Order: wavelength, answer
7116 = 11.56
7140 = 12.07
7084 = 11.73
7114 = 11.71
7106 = 11.55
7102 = 11.61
